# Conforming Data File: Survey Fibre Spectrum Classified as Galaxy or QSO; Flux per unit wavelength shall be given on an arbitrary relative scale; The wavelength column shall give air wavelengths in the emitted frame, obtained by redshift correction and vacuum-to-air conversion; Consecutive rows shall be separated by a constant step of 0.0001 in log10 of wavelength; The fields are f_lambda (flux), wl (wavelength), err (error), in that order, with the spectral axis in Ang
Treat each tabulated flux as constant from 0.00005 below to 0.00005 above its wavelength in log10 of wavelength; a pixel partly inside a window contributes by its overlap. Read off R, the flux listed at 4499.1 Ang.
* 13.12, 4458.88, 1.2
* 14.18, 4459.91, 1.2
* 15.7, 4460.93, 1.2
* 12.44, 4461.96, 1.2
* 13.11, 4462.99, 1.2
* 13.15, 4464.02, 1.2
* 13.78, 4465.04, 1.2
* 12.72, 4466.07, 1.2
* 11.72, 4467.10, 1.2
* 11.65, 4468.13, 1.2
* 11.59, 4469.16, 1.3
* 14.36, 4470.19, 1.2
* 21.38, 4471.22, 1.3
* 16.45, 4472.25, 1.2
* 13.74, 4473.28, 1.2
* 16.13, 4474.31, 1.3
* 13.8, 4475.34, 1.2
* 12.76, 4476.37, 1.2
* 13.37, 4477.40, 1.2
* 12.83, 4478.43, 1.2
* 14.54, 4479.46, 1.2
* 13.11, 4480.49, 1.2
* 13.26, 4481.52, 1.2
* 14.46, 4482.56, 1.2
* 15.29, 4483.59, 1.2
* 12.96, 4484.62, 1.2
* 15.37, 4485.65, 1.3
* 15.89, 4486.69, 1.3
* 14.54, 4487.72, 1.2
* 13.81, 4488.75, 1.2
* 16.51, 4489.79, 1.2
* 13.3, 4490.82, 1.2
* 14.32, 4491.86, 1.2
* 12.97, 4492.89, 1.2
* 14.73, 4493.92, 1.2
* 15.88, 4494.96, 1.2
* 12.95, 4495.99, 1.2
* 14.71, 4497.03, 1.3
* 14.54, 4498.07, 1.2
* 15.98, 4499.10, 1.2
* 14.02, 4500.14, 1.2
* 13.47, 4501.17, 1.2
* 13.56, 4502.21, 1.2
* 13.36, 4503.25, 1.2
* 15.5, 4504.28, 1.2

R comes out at 15.98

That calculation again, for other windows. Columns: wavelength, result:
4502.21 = 13.56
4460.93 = 15.7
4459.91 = 14.18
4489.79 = 16.51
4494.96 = 15.88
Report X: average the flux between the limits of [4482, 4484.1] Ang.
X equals 14.8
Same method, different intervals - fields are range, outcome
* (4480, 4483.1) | 13.6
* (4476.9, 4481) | 13.5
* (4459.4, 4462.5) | 14.1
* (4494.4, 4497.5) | 14.5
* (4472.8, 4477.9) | 14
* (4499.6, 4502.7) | 13.7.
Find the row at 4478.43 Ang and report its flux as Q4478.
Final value 12.83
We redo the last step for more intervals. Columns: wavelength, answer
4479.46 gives 14.54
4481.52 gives 13.26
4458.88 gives 13.12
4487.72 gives 14.54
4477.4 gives 13.37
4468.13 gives 11.65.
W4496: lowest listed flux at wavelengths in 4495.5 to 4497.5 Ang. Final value 12.95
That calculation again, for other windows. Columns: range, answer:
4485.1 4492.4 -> 13.3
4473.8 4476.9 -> 12.76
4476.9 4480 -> 12.83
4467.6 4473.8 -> 11.59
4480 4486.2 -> 12.96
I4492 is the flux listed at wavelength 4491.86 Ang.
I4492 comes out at 14.32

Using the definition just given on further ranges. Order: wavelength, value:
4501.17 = 13.47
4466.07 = 12.72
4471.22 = 21.38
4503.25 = 13.36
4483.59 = 15.29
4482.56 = 14.46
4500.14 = 14.02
